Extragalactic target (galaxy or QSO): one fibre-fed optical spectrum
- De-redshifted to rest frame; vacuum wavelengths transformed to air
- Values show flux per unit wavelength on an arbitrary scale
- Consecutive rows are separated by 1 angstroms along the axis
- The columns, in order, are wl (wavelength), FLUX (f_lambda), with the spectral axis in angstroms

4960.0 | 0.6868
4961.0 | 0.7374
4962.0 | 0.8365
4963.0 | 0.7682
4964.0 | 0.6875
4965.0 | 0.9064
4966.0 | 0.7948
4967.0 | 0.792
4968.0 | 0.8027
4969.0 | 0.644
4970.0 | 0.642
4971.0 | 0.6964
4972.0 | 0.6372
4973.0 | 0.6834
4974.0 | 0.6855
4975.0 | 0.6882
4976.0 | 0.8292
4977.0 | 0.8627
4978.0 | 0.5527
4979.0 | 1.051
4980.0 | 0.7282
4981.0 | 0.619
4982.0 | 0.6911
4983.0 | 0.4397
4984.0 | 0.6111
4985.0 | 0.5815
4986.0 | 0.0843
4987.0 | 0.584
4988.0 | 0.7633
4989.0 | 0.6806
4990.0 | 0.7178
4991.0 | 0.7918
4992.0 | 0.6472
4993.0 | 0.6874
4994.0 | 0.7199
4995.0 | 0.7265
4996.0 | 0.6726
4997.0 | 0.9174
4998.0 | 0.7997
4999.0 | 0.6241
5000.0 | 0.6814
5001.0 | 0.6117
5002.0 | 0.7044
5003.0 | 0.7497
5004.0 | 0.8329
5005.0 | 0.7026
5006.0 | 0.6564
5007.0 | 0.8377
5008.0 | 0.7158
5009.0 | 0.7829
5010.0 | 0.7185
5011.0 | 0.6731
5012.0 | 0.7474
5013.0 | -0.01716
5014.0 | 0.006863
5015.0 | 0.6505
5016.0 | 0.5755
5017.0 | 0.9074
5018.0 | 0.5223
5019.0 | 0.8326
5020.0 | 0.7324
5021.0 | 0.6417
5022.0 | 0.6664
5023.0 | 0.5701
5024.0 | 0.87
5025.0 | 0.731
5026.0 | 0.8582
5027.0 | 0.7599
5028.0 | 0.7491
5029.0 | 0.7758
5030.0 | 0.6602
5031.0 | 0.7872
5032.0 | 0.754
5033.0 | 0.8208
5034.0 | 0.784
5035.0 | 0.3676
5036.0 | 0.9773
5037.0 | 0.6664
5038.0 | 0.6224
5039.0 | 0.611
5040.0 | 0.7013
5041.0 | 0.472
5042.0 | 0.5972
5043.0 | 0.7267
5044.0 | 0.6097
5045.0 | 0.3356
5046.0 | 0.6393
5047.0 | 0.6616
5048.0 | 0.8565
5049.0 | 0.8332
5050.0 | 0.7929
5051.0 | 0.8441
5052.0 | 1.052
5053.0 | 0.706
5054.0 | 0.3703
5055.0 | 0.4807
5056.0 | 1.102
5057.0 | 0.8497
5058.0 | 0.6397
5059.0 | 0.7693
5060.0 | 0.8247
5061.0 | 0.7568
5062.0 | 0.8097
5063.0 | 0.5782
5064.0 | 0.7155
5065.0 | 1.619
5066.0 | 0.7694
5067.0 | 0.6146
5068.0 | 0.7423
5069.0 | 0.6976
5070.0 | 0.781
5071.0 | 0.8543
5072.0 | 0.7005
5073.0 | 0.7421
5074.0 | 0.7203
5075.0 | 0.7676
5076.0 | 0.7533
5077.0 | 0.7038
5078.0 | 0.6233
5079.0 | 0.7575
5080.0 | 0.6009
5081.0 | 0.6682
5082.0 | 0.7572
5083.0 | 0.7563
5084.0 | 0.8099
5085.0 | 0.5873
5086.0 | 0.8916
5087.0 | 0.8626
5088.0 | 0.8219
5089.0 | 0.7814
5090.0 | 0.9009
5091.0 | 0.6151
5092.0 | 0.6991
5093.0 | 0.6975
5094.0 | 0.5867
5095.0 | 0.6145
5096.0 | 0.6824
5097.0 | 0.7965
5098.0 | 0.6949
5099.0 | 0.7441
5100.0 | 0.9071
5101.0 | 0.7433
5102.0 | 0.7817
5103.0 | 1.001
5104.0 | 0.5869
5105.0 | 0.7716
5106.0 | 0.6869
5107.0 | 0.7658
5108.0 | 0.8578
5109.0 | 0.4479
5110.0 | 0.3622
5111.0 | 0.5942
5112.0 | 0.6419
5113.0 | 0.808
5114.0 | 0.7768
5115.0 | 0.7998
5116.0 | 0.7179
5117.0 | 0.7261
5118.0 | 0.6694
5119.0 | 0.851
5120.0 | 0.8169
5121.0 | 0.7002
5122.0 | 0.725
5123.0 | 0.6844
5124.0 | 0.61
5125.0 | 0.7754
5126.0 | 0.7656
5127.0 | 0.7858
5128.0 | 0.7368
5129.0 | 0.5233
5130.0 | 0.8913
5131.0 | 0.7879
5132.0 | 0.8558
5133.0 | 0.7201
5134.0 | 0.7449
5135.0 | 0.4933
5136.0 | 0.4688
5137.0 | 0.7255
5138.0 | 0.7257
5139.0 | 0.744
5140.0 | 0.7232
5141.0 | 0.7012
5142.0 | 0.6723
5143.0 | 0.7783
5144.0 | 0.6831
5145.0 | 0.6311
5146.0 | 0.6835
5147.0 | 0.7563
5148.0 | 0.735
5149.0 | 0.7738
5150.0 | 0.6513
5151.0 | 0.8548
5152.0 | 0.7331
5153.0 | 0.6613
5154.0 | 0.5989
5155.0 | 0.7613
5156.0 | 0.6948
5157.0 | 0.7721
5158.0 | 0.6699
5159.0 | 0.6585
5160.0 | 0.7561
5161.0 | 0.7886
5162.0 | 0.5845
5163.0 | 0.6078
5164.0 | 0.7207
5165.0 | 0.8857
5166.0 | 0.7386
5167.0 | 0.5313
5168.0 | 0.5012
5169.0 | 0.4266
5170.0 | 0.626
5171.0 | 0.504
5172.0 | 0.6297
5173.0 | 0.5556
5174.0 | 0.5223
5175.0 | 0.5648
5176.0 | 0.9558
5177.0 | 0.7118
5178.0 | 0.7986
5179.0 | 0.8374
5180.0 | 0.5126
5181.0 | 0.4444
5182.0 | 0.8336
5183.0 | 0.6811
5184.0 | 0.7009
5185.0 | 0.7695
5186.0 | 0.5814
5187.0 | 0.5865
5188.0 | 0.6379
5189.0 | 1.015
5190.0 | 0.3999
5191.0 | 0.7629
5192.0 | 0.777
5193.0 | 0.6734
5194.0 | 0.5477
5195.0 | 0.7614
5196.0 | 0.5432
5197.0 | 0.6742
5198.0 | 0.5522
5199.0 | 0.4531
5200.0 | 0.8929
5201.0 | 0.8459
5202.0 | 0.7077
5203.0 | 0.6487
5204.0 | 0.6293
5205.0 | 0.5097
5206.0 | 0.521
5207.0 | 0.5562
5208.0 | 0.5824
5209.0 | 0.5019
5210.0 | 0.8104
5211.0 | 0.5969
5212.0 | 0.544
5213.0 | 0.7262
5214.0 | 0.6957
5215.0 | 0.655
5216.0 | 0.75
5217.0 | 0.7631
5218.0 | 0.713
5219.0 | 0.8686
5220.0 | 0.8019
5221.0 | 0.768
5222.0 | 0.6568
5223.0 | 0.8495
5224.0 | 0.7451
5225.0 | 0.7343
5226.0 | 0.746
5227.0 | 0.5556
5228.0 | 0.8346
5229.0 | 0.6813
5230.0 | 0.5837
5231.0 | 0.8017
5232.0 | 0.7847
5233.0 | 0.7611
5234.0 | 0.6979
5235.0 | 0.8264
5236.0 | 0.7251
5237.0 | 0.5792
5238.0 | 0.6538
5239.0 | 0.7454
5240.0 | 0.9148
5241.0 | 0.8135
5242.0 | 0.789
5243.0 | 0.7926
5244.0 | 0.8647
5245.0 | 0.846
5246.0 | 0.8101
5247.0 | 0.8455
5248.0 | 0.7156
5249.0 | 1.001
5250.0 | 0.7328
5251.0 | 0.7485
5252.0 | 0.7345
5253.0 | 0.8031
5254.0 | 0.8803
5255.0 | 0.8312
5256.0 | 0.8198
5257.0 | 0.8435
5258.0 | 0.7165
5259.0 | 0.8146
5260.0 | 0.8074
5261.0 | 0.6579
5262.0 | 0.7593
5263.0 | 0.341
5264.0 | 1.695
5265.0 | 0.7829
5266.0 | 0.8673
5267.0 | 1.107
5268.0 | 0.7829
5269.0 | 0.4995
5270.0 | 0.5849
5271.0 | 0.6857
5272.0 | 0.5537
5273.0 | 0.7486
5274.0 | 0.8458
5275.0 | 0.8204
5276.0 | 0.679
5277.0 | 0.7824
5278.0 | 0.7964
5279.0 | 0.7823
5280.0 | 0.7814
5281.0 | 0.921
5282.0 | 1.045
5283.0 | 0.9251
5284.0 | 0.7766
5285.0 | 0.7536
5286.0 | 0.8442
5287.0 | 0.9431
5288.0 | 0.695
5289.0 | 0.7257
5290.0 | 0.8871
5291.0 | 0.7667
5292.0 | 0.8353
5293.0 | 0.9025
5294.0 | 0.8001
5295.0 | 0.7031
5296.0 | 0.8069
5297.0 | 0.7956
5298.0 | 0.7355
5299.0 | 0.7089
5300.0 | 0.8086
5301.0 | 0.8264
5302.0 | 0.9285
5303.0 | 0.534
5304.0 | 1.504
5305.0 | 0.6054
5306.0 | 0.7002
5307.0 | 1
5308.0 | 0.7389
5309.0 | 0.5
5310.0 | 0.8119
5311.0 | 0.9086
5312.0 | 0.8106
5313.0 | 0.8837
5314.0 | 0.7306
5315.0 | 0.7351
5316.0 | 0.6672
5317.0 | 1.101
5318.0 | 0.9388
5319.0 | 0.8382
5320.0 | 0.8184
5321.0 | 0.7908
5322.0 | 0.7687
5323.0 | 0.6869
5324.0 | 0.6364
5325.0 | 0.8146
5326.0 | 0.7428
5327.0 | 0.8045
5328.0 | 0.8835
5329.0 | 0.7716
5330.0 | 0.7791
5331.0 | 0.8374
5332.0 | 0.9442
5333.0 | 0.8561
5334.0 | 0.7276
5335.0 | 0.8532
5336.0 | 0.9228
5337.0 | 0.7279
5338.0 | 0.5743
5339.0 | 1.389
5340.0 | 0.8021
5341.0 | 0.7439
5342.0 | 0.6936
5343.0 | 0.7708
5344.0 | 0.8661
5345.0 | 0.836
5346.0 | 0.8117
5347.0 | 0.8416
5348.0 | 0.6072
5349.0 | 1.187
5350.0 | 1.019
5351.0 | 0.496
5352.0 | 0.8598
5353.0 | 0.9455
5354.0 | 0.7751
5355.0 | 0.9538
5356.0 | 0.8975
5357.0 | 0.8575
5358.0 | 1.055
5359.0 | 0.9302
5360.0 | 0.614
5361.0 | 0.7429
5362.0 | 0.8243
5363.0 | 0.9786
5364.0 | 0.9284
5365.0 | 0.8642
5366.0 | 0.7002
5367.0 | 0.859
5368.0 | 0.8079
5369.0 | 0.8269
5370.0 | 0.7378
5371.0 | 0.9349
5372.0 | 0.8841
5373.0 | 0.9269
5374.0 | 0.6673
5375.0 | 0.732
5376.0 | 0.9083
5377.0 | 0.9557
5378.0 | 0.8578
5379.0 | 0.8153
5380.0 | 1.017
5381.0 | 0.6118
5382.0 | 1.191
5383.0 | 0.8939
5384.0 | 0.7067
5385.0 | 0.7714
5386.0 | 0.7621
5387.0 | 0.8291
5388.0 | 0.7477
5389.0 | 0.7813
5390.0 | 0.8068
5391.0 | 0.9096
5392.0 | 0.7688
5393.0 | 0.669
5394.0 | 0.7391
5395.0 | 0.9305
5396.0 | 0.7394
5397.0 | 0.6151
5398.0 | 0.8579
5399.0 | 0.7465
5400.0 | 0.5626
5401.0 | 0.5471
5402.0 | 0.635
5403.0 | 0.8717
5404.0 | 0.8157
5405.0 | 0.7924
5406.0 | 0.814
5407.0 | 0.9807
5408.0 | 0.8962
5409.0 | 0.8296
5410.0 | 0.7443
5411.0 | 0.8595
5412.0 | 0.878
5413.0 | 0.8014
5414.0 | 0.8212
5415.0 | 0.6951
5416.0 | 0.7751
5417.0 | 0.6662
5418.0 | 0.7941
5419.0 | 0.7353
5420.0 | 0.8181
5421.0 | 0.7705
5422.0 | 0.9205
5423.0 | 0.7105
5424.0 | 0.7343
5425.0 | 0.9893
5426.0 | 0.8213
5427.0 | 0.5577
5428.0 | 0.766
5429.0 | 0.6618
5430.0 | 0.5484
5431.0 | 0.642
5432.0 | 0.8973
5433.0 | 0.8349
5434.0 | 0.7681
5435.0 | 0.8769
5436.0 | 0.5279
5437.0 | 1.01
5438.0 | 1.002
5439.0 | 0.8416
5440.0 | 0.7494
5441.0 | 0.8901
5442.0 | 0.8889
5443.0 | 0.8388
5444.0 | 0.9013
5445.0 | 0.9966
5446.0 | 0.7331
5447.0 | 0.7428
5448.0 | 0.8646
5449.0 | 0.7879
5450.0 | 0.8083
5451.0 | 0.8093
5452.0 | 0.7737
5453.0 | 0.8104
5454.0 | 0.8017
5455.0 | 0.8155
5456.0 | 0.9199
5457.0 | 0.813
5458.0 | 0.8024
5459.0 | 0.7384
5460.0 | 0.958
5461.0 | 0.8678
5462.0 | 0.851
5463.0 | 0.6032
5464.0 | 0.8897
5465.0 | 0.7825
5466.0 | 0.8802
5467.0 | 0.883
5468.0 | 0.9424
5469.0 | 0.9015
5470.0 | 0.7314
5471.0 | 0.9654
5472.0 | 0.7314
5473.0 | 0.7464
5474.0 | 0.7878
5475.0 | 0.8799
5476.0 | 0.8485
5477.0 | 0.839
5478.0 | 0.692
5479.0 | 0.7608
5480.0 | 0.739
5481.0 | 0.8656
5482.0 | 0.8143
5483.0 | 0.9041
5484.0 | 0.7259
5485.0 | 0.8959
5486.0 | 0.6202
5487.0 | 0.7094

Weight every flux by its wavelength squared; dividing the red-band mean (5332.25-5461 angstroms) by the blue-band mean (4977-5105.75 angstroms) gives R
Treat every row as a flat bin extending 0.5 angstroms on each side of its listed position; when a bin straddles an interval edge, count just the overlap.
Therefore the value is 1.31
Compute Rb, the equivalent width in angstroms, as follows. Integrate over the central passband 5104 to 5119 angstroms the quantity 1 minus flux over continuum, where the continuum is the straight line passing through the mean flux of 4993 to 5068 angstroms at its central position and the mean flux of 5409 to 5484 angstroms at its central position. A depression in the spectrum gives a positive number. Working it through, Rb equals 0.80 angstroms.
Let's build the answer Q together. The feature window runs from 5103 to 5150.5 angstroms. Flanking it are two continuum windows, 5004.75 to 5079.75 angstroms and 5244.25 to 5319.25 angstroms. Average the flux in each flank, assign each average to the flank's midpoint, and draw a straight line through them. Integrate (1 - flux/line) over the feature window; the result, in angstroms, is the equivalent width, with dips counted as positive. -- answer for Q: 2.3 angstroms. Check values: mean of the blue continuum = 0.71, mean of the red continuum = 0.809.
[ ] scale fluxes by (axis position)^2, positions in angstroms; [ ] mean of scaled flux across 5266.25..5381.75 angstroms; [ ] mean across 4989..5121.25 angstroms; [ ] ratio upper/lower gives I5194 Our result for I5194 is 1.3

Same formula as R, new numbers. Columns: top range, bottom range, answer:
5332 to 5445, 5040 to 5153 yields 1.25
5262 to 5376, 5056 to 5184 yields 1.23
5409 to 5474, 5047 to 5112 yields 1.24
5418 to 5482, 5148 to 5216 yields 1.35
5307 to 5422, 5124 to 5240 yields 1.27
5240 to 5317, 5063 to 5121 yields 1.17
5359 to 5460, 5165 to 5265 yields 1.21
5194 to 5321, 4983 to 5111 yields 1.18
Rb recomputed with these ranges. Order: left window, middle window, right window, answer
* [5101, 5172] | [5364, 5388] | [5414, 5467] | -1.7 angstroms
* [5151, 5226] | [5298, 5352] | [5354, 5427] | -3.4 angstroms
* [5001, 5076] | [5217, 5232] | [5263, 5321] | 0.9 angstroms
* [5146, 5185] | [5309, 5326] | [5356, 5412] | -0.5 angstroms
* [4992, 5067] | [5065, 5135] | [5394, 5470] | -1.0 angstroms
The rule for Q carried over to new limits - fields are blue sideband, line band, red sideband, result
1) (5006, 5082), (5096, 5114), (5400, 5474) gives 0.2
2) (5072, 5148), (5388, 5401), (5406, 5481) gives 0.7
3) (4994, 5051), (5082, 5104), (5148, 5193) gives -2.4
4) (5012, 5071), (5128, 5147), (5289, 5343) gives 1.1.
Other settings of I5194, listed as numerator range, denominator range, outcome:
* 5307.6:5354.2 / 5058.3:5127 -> 1.20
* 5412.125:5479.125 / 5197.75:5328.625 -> 1.12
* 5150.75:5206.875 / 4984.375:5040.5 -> 1.05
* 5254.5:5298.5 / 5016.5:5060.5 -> 1.23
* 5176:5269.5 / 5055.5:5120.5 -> 1.03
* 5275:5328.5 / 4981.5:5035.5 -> 1.35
